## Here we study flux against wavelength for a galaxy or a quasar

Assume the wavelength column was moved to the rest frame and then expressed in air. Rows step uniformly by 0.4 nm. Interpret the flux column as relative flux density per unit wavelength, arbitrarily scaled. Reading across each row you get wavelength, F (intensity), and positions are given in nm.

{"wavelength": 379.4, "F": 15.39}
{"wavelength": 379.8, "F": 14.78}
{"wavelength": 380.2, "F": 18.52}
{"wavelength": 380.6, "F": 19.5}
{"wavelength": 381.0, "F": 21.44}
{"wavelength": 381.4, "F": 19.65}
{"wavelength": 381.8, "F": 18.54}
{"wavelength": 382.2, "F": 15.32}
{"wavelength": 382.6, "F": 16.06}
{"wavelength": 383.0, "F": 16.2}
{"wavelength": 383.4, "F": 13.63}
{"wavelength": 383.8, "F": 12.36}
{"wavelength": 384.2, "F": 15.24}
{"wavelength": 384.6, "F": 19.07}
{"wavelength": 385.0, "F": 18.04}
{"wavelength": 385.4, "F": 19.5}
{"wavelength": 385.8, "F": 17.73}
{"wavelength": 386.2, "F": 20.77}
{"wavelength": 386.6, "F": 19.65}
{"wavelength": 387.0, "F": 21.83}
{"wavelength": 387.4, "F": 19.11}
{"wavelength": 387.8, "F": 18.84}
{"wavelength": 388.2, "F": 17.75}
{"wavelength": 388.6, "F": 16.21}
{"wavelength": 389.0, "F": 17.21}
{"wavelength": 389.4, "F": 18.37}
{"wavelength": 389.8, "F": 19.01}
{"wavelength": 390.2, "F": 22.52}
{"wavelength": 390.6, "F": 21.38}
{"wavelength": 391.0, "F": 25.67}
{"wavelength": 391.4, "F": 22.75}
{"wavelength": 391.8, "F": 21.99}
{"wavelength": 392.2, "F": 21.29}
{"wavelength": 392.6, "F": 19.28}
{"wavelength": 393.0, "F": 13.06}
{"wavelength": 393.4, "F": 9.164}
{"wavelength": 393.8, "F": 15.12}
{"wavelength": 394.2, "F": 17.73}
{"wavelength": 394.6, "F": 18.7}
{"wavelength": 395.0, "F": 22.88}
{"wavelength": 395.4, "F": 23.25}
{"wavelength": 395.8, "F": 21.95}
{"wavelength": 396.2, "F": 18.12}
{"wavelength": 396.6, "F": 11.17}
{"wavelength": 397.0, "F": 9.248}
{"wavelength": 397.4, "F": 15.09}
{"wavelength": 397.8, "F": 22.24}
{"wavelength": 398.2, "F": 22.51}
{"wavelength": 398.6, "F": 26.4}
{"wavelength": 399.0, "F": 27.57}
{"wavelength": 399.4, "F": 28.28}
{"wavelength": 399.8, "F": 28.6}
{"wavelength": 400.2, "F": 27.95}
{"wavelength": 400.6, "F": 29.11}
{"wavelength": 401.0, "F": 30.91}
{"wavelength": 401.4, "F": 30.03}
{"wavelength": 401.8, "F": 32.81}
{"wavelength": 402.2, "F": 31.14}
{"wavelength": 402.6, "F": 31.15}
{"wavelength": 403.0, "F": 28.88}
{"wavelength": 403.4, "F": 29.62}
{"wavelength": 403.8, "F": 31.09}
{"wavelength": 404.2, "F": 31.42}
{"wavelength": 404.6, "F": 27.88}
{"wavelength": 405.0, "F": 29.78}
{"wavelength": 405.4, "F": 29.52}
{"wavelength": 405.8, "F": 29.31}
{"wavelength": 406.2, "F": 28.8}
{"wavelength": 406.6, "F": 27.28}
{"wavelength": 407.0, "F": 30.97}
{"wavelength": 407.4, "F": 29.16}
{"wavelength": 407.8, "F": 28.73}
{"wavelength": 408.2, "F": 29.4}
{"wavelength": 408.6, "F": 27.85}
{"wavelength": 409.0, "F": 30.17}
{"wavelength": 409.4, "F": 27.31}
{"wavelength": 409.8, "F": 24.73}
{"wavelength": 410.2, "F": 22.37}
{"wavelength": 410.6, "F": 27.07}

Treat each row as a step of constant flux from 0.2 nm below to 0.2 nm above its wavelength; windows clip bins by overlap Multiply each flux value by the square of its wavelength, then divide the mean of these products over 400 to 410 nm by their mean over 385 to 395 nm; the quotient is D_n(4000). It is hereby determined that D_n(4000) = 1.67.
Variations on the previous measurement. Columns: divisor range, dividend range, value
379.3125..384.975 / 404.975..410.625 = 1.90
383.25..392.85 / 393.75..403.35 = 1.33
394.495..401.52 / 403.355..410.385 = 1.30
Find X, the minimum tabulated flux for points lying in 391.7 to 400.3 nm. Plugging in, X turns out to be 9.164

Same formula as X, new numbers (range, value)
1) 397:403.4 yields 9.248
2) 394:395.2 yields 17.73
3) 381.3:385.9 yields 12.36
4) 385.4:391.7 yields 16.21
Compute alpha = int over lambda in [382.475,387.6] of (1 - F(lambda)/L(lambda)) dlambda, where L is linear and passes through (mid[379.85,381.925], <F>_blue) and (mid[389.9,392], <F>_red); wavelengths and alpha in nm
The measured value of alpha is 0.75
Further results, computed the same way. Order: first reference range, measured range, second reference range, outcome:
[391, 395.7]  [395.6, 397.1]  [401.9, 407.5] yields 0.430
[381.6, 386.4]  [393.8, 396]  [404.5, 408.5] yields 0.235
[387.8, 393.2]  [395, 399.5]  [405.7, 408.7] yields 0.582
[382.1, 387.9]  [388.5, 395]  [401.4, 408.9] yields 0.799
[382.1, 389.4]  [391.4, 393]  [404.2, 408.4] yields 0.078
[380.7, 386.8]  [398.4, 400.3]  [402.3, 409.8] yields -0.147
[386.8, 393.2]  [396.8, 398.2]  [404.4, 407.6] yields 0.445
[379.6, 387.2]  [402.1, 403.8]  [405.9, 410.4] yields -0.294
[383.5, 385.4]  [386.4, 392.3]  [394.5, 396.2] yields -0.485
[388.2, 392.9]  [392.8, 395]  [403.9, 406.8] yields 0.675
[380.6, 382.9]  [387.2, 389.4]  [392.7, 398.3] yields -0.023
